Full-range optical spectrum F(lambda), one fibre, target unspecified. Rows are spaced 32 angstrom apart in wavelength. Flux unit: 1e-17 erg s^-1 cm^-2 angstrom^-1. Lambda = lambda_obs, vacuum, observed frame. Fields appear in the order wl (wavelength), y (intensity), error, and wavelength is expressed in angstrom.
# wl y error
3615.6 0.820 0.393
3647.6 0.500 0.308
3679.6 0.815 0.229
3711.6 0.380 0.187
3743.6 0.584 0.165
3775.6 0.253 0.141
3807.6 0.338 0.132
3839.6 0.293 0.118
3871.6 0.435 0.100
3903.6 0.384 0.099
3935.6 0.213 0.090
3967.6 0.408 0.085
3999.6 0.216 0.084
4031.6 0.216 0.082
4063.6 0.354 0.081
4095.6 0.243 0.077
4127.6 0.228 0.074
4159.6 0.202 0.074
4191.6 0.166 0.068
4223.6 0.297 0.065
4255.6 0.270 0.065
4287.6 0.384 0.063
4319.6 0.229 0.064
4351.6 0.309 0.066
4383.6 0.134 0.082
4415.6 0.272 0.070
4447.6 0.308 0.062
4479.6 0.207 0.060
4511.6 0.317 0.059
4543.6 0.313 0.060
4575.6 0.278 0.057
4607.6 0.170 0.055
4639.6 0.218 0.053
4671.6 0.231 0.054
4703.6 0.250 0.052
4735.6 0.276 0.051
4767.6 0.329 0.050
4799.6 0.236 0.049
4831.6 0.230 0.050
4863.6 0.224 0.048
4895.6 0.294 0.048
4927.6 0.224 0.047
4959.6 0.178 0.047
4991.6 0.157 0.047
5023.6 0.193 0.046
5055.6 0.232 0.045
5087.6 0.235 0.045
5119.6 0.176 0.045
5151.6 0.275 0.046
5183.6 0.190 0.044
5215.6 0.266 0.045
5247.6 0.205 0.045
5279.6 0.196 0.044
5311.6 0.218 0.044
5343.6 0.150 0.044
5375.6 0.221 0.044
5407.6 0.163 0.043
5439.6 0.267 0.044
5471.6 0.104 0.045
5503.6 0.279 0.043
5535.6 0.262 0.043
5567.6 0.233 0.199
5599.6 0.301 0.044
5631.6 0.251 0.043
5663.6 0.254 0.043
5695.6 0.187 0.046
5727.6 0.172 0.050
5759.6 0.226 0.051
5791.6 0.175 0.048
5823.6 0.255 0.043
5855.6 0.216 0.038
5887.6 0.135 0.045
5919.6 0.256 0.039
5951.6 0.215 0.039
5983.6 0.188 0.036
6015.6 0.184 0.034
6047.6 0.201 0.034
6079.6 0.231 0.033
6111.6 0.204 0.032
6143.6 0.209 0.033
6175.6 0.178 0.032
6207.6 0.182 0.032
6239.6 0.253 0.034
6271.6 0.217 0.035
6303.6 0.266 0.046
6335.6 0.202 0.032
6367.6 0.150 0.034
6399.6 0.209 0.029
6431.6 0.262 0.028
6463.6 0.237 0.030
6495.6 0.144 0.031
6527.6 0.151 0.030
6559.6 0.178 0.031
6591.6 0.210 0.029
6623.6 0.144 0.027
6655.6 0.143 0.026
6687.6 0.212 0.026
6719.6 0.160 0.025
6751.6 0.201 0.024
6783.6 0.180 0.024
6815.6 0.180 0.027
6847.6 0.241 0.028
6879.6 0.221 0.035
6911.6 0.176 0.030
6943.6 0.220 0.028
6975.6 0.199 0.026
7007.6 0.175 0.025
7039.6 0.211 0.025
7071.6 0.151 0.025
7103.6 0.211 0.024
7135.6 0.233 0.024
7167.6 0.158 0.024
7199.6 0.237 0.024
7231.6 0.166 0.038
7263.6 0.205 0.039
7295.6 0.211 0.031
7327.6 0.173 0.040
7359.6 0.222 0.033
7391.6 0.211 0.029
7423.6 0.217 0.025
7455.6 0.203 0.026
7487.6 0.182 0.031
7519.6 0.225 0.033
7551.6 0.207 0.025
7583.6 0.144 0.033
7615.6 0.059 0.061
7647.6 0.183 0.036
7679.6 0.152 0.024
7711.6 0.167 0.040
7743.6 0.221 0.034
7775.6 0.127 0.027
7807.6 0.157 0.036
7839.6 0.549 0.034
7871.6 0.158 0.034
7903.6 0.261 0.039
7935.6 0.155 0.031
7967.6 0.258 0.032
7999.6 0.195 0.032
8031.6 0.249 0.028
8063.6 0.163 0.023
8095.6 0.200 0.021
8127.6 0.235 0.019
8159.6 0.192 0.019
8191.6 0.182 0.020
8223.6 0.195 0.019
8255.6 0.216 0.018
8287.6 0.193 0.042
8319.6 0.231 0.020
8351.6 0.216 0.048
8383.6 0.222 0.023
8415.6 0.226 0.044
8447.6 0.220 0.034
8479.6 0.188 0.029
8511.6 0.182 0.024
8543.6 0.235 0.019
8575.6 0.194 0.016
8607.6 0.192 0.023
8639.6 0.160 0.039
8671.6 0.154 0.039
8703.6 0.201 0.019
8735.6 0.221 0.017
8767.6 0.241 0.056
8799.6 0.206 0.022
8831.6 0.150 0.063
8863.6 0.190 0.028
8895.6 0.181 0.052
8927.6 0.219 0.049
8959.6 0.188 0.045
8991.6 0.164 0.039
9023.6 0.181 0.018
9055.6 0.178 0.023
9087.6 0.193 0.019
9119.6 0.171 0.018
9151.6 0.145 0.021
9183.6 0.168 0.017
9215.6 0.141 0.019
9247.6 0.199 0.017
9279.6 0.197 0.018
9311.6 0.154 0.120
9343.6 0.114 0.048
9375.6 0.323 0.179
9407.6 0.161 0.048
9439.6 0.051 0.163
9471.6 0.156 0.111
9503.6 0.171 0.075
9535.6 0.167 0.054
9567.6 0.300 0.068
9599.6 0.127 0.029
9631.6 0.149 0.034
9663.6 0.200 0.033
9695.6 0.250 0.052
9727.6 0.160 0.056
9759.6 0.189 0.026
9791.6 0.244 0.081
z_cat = 1.103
